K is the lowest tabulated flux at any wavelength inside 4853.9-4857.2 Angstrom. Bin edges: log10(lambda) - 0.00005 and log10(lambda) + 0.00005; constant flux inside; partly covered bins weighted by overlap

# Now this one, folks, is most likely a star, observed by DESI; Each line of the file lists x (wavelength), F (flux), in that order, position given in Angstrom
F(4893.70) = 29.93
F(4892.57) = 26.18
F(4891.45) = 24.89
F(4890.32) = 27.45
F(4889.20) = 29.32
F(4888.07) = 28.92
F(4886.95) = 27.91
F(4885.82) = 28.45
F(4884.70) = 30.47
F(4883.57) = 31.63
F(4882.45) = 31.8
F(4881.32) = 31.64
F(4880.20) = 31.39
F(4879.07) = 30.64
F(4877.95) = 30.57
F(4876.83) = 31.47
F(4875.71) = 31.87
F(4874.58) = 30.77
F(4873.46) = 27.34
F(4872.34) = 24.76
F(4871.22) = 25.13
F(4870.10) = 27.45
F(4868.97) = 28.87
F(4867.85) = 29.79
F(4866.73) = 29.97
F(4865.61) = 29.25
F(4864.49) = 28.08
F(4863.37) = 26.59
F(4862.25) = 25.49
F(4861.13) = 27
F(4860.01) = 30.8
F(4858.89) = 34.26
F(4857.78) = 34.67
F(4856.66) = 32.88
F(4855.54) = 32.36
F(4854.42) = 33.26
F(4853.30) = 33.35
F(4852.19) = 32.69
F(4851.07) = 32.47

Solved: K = 32.36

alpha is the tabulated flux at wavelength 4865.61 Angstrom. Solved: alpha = 29.25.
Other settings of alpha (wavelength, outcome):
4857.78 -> 34.67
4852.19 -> 32.69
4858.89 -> 34.26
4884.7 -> 30.47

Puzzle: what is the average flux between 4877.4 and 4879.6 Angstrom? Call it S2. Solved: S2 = 30.7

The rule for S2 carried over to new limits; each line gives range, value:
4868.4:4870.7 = 28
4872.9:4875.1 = 29.1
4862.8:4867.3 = 28.5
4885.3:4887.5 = 28.1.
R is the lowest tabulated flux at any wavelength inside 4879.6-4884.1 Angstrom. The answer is 31.39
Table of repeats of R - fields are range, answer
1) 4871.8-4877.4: 24.76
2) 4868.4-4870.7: 27.45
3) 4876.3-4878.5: 30.57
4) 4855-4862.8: 25.49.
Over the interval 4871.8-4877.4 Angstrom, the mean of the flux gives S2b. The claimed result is 29.3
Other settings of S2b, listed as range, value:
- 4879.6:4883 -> 31.5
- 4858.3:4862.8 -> 29.5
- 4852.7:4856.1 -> 33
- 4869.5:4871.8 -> 26.2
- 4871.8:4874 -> 26.1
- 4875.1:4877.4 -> 31.6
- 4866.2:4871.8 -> 28.2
